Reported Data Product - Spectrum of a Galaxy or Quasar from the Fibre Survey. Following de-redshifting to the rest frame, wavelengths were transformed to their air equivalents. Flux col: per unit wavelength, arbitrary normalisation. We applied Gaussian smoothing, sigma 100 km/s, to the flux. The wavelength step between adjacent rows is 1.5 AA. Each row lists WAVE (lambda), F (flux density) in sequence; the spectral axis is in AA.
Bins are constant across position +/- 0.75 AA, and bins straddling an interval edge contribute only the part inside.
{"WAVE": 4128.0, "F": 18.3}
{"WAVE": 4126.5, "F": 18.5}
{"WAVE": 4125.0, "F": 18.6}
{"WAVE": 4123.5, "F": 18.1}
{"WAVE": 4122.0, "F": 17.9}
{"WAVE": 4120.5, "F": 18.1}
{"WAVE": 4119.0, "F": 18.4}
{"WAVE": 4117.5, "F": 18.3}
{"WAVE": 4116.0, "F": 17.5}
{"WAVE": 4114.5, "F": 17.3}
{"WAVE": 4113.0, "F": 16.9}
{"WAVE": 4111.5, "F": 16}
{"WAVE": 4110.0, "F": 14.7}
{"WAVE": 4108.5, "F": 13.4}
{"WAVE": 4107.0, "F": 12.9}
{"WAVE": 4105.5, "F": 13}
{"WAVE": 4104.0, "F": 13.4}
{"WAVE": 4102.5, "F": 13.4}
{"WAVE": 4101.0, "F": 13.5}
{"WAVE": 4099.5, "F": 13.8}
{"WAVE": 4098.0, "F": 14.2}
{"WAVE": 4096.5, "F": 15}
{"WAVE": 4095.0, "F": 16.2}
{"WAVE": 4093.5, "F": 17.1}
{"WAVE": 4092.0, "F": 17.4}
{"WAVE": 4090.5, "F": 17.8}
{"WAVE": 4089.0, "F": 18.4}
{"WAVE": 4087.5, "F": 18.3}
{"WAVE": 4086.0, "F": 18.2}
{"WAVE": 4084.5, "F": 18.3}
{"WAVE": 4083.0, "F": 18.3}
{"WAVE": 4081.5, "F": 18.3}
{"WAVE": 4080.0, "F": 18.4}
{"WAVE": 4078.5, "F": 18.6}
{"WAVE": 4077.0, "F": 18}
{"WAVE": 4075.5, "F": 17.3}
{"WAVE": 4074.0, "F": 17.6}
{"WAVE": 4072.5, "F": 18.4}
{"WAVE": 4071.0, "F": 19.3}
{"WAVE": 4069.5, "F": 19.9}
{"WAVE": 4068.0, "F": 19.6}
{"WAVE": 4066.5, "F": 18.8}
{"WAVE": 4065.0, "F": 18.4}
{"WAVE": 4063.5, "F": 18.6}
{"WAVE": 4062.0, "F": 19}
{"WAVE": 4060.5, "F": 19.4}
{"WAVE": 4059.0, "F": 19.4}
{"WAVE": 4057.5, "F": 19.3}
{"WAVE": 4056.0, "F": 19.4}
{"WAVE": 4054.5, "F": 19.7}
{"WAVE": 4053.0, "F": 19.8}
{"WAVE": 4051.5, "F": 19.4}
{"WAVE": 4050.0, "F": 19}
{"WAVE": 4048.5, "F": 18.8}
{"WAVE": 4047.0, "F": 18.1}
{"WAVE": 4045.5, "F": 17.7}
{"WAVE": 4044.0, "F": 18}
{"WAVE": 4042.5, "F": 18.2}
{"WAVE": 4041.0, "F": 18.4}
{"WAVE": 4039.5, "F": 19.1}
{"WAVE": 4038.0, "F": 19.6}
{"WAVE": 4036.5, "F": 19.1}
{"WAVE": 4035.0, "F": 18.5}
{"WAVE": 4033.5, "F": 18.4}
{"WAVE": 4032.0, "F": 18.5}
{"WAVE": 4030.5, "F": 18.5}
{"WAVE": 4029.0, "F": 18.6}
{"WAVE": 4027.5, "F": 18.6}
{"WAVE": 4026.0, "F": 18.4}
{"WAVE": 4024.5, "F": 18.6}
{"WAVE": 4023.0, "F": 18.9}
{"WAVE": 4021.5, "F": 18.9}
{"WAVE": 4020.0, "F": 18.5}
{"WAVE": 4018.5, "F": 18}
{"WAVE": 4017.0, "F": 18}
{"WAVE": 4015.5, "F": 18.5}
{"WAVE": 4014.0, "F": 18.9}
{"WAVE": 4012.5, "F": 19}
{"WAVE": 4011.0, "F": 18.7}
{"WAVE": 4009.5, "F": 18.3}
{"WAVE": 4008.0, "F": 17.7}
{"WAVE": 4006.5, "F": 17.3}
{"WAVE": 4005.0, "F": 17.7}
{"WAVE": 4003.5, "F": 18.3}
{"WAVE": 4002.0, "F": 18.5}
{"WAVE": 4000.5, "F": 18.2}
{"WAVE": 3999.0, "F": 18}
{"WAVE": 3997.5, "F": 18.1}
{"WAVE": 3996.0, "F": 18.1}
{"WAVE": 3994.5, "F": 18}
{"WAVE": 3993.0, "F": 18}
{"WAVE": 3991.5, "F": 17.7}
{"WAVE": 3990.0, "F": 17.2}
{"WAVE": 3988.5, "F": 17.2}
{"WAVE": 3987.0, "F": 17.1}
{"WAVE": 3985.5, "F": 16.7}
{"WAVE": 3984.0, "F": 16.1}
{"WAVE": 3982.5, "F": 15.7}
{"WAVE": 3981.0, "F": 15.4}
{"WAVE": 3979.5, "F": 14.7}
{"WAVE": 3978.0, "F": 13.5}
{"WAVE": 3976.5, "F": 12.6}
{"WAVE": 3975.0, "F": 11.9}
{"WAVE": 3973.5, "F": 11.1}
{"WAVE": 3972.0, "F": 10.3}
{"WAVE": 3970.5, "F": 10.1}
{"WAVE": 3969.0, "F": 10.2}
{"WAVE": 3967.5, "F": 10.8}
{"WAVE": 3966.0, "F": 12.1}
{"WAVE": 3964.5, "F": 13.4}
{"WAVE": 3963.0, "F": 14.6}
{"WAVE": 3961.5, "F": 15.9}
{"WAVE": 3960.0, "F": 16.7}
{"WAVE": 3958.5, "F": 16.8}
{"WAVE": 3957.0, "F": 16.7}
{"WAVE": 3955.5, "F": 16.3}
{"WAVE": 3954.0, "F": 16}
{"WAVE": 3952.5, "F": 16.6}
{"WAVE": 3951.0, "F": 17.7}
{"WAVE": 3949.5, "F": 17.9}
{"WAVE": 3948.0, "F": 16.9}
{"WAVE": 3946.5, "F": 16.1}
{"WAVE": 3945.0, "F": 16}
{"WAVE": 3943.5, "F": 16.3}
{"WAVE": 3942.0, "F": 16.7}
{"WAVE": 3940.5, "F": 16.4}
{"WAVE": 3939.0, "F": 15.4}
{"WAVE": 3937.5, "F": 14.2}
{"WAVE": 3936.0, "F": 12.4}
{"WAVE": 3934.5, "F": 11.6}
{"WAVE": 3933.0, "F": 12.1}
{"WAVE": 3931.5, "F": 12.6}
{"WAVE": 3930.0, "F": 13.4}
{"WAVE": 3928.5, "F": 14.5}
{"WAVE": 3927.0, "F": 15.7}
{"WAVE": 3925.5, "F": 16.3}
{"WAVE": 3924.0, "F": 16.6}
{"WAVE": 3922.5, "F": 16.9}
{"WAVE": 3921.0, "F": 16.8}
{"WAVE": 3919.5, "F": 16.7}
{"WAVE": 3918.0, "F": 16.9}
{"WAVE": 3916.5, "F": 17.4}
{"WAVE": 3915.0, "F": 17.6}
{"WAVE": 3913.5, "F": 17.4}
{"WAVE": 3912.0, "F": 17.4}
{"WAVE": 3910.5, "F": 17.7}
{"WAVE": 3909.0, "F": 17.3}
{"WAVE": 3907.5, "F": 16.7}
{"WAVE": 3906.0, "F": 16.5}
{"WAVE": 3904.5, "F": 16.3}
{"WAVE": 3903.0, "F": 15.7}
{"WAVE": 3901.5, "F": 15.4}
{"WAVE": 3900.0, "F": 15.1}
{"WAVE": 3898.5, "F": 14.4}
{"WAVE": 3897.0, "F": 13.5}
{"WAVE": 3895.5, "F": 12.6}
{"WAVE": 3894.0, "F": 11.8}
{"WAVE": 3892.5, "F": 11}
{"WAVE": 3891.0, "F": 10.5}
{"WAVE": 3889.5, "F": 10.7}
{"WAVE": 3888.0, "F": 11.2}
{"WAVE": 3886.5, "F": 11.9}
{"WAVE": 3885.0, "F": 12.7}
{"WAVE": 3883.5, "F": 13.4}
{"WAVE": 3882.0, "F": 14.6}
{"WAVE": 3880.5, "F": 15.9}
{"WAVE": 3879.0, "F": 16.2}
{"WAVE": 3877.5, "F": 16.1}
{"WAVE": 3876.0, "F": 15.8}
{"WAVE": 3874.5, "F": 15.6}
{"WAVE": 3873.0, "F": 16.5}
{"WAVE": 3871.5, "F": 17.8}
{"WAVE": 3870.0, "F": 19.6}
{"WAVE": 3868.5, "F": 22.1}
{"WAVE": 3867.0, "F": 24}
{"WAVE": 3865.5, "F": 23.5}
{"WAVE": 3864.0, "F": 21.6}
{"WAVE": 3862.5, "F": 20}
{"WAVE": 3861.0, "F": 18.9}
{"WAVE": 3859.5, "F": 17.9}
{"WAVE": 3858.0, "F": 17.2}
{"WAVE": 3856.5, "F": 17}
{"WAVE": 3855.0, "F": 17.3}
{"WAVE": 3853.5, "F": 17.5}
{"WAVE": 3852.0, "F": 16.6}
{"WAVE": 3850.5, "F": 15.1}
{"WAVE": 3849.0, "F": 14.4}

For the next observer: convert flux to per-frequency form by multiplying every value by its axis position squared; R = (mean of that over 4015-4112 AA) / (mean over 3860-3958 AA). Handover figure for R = 1.21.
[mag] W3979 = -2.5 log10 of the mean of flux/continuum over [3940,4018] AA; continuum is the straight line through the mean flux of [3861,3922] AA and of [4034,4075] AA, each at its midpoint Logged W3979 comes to 0.10 mag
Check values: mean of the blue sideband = 16.1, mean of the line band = 16.1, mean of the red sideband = 18.9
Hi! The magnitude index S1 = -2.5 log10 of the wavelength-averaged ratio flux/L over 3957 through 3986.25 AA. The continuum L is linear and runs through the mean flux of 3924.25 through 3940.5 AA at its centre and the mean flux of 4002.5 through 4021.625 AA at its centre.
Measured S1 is 0.18 mag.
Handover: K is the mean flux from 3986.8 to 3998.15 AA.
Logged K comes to 17.7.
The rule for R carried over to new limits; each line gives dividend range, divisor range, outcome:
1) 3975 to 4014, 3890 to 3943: 1.17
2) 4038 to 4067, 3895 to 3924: 1.25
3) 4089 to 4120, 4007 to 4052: 0.87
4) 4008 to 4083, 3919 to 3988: 1.32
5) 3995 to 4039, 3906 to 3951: 1.21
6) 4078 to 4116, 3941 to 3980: 1.19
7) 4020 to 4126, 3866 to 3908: 1.29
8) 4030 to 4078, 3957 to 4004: 1.28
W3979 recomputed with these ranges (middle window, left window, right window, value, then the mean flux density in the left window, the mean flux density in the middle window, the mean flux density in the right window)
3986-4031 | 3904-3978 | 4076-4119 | -0.16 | 15.1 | 18.2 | 16.3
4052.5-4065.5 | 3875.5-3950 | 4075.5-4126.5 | -0.18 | 15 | 19.2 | 16.6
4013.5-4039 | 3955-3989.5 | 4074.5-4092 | -0.16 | 14.2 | 18.6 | 18.1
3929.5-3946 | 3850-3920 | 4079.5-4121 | 0.14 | 16.3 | 14.3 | 16.3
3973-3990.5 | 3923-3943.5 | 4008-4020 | 0.13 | 14.6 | 15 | 18.4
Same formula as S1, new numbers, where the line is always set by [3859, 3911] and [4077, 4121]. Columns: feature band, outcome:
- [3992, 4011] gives -0.116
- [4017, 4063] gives -0.154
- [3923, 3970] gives 0.079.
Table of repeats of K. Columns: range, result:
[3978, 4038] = 17.9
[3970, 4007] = 15.9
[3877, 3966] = 15.2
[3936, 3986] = 14.7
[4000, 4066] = 18.6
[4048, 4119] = 17.4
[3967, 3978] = 11.2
